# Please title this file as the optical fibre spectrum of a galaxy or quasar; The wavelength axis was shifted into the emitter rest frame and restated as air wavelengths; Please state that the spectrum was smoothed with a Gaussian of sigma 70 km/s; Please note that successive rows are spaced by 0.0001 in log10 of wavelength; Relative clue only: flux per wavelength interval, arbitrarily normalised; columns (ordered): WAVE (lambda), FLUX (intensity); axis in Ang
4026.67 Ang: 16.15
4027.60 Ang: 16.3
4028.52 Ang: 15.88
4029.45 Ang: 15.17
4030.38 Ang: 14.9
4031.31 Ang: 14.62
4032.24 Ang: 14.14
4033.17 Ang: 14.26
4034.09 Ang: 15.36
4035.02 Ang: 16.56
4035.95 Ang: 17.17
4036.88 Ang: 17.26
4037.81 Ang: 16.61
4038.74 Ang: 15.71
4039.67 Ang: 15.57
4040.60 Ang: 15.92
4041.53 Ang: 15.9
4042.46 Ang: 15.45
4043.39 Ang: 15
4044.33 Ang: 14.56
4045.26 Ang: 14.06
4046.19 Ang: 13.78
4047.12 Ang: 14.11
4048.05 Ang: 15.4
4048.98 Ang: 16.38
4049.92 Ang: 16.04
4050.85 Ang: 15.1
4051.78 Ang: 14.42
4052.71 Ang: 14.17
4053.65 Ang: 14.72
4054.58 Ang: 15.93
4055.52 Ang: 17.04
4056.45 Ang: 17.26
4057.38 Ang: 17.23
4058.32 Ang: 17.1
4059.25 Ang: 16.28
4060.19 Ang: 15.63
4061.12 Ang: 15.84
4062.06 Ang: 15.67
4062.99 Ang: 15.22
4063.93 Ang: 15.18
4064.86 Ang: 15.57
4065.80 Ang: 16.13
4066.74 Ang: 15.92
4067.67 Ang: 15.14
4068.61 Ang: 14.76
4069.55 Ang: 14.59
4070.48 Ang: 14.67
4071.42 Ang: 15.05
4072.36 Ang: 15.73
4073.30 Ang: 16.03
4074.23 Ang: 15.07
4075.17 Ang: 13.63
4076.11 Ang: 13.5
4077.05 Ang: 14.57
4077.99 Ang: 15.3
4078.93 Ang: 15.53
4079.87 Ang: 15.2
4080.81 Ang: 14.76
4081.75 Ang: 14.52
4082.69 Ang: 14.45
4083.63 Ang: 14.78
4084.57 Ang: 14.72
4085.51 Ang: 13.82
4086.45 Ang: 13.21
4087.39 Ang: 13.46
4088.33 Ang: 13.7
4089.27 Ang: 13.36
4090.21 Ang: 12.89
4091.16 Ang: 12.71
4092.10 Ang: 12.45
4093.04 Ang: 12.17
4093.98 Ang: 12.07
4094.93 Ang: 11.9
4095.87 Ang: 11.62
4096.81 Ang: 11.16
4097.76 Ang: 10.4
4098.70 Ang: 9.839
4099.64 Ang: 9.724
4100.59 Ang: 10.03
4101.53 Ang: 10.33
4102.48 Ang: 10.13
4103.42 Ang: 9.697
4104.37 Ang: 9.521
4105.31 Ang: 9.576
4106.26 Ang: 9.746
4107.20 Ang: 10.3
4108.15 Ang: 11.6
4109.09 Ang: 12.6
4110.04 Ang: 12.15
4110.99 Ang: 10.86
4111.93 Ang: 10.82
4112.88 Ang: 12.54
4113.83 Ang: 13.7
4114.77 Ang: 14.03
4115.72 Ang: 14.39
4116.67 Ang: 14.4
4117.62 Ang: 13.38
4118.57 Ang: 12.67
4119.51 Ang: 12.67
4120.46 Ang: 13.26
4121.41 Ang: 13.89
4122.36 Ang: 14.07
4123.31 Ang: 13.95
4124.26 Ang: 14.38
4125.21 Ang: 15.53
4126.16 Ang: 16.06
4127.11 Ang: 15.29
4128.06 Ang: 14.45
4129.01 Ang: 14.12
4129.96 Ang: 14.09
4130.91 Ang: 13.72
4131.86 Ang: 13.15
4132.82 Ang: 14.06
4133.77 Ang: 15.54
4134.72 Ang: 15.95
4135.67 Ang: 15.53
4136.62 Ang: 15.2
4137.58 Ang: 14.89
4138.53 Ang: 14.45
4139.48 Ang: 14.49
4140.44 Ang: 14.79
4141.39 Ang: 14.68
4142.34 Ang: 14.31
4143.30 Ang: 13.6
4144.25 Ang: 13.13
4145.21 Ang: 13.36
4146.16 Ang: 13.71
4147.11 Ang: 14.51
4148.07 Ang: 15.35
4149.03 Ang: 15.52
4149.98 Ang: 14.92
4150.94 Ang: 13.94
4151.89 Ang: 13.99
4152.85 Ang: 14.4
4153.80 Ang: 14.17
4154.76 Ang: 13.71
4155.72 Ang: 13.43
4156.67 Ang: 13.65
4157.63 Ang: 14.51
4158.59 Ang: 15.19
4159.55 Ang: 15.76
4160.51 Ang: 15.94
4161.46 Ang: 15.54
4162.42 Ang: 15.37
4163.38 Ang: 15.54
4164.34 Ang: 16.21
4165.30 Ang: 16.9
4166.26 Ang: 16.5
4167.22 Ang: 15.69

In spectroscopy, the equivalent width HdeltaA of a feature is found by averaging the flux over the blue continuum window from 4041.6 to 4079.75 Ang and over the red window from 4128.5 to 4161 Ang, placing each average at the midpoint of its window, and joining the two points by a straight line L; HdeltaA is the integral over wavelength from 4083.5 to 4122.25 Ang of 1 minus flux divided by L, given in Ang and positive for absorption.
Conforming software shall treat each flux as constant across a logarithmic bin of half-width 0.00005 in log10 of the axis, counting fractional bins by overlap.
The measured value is 7.3 Ang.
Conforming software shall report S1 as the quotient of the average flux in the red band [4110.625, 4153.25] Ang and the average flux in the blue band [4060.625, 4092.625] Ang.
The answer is 0.97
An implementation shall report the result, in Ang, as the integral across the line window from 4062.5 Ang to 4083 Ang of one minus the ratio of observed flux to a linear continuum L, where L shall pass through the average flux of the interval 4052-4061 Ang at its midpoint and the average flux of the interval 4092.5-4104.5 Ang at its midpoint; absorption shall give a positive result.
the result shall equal -1.54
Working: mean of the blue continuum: 16.1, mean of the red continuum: 10.7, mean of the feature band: 15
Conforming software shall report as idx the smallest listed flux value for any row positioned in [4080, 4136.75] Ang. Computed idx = 9.521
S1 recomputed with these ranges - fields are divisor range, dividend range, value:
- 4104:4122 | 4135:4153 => 1.18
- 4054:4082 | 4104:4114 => 0.72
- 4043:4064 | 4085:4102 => 0.77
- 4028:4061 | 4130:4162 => 0.93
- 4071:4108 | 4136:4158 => 1.12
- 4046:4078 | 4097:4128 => 0.80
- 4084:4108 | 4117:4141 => 1.25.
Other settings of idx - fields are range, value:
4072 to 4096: 11.62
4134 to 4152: 13.13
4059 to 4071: 14.59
